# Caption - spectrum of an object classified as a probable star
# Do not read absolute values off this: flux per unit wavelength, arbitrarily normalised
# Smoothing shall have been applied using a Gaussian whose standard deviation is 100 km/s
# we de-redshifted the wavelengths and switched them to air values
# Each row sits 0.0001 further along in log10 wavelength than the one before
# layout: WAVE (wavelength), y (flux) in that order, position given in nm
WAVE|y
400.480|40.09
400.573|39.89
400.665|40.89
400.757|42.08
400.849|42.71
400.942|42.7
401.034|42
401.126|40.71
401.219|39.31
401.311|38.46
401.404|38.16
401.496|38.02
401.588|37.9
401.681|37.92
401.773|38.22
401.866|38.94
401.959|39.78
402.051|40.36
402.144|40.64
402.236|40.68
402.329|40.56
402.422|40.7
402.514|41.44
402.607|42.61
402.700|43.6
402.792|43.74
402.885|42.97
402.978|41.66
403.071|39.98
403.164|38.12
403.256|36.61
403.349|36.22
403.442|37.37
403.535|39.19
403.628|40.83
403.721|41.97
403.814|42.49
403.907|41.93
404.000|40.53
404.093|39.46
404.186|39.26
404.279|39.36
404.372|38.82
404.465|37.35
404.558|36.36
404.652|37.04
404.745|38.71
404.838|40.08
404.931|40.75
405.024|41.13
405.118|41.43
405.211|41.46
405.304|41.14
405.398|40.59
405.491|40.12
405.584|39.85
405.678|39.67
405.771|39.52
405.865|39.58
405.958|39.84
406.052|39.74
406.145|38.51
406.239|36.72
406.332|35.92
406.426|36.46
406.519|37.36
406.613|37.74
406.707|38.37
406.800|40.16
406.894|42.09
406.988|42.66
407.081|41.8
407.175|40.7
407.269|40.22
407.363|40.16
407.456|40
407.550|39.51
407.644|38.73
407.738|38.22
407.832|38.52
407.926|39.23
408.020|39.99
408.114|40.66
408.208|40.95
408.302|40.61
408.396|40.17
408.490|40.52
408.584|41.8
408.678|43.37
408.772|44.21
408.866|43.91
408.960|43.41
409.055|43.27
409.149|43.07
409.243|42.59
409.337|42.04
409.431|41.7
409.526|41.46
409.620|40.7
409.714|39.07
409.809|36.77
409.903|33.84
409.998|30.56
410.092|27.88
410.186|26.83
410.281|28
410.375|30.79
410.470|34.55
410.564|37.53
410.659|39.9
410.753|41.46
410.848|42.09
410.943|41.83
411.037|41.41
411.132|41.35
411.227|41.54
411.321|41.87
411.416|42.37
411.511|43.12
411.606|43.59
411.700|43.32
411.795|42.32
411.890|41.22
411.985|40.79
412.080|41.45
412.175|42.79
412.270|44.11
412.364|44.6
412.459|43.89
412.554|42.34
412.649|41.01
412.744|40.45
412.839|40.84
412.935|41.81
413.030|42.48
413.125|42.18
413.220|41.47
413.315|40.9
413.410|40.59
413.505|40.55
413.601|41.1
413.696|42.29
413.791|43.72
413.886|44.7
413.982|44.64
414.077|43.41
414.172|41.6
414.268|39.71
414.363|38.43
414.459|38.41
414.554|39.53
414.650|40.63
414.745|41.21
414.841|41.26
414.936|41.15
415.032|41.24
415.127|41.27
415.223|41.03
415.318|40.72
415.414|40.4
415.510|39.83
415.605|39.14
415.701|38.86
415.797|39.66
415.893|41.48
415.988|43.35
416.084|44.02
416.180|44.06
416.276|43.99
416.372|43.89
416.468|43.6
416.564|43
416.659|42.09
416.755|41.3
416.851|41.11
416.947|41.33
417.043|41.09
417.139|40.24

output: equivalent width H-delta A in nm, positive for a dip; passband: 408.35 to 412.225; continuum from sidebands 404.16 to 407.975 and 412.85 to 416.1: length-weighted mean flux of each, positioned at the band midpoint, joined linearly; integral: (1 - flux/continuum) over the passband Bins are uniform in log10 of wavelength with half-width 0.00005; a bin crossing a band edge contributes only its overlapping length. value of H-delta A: 0.052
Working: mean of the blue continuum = 39.4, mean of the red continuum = 41.2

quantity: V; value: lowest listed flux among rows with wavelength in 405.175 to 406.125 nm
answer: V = 39.52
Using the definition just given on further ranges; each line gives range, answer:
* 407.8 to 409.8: 38.52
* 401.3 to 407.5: 35.92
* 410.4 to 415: 34.55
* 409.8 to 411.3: 26.83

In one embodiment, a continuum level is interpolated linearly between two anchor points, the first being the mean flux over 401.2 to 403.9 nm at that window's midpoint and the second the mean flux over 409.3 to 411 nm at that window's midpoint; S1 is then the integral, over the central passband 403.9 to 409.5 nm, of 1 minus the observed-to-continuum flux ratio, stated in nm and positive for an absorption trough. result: -0.31 nm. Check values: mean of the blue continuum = 40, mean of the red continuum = 36.5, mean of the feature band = 40.1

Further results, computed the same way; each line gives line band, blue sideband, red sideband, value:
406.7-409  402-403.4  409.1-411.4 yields -0.12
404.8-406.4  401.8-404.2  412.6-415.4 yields 0.04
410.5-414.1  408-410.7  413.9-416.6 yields -0.18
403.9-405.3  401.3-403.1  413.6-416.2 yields 0.03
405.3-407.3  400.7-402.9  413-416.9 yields 0.07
